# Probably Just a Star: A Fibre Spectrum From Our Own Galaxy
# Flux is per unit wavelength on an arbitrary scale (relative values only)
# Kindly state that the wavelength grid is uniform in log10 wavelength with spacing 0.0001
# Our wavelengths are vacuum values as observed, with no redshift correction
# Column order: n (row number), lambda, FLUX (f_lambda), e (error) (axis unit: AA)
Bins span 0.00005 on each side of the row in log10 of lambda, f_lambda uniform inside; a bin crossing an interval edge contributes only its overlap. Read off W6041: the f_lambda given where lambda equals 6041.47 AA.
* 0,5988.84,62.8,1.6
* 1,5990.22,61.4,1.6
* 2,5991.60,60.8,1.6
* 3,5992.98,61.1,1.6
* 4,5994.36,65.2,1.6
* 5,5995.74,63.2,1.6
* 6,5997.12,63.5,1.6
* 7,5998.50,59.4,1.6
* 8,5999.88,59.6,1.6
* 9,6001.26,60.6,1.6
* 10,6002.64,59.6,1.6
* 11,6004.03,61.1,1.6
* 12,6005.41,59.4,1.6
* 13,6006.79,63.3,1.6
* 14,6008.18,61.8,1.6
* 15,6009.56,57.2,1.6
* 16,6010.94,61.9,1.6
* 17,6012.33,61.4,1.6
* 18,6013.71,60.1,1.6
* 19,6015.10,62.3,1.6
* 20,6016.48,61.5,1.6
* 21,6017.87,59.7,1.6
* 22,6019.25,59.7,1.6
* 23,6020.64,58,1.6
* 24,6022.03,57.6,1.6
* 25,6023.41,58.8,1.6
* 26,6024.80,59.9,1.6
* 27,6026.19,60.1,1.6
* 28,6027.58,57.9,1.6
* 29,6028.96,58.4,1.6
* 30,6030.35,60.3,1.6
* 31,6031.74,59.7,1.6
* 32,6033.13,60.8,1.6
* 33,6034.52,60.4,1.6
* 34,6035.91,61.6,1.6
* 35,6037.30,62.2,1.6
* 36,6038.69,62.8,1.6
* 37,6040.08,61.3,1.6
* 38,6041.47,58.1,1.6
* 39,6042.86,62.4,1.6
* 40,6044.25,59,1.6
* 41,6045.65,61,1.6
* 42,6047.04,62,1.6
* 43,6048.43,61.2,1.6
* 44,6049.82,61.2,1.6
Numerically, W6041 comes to 58.1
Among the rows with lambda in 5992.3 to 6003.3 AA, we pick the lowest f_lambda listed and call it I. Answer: 59.4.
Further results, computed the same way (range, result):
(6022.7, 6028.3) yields 57.9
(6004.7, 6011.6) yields 57.2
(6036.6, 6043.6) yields 58.1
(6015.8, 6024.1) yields 57.6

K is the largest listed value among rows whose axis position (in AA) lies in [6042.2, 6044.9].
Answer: 62.4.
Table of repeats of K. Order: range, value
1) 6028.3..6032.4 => 60.3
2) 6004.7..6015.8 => 63.3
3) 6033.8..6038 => 62.2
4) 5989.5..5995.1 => 65.2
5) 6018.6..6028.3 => 60.1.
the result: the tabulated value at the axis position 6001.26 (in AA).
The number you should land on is 60.6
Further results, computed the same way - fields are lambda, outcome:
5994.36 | 65.2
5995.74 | 63.2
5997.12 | 63.5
